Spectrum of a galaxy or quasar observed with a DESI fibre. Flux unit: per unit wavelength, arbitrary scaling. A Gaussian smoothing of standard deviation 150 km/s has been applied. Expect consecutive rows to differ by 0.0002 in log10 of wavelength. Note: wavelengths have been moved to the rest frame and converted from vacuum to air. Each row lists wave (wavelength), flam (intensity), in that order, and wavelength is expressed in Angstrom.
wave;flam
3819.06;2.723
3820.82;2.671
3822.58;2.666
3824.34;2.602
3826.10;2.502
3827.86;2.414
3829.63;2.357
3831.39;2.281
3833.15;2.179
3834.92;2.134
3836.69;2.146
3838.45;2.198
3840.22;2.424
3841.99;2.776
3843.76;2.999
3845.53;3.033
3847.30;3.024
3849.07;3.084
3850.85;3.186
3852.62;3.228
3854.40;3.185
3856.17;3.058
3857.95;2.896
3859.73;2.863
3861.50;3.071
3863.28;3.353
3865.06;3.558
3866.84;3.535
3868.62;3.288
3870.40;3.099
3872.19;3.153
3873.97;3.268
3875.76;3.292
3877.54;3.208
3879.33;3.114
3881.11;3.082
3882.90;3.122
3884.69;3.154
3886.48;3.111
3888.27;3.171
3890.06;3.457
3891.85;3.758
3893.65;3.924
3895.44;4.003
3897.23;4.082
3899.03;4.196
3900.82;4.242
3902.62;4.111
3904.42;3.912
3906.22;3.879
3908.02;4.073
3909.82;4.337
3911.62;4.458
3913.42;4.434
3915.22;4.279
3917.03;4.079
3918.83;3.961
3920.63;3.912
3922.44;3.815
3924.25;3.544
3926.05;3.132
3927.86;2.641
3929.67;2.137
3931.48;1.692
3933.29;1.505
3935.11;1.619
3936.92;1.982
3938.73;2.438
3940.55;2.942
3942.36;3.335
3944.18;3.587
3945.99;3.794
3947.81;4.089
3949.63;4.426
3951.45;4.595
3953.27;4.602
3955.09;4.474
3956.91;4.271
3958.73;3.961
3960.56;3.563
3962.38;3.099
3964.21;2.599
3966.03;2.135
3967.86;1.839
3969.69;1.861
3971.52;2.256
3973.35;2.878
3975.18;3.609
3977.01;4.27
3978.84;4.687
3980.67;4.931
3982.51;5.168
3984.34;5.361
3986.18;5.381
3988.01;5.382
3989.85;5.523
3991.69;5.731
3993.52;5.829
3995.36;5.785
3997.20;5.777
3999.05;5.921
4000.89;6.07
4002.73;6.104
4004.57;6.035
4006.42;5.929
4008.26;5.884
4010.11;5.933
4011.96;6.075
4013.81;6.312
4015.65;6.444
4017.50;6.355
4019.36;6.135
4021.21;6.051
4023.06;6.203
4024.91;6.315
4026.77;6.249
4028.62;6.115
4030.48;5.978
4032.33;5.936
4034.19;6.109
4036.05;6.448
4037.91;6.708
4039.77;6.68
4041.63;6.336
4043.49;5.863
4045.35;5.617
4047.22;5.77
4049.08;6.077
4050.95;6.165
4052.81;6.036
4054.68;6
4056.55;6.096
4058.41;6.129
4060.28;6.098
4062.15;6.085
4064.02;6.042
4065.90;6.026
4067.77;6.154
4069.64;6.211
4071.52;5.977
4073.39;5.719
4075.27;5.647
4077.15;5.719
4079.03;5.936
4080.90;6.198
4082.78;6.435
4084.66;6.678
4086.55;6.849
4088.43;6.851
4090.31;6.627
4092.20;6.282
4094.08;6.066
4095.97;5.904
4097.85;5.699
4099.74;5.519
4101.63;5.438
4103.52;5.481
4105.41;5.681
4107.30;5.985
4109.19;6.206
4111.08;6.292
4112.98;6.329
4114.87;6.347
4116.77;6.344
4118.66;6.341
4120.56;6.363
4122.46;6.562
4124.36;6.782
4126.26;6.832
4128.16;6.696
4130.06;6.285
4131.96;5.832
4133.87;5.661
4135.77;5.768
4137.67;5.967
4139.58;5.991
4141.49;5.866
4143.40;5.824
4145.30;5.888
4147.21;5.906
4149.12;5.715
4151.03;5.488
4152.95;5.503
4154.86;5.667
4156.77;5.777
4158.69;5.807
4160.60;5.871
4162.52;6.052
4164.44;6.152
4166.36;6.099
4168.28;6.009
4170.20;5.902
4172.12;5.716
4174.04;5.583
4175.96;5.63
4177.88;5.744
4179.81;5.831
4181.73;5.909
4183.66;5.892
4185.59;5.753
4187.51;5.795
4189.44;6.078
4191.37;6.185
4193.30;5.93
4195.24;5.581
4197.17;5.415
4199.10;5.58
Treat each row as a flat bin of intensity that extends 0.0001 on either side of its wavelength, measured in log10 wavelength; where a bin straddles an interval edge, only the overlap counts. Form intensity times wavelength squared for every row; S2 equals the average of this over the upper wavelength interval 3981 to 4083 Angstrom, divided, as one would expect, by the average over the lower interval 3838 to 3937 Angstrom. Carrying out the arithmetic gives 1.95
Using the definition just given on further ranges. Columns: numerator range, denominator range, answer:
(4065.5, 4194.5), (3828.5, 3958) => 2.04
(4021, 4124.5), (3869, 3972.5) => 1.95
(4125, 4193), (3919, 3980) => 2.04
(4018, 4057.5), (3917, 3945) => 2.27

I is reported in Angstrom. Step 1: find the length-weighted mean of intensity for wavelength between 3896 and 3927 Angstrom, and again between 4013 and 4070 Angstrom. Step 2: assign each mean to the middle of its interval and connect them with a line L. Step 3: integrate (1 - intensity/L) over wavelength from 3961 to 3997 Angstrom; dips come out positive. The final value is 7.14 Angstrom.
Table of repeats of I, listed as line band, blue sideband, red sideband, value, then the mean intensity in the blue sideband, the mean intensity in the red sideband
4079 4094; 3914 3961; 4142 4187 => -4.5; 3.41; 5.82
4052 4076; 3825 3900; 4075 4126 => -1.3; 3.07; 6.18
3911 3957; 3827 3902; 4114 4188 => 4.6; 3.12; 5.98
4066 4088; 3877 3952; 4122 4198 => -4.6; 3.48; 5.92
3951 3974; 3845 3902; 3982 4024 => 8.4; 3.34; 5.9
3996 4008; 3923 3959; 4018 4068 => -2.4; 3.23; 6.13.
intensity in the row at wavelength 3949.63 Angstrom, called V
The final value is 4.426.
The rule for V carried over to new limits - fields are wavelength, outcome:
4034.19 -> 6.109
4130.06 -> 6.285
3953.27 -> 4.602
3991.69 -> 5.731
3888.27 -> 3.171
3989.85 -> 5.523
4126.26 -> 6.832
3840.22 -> 2.424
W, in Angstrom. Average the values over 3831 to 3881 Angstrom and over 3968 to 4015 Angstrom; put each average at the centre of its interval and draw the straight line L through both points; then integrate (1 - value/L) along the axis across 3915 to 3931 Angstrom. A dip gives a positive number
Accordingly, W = 2.3 Angstrom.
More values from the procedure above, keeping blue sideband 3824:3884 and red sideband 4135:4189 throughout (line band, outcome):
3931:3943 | 4.8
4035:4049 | -4.5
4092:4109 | -1.7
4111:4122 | -1.9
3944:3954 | -1.1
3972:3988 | -1.6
